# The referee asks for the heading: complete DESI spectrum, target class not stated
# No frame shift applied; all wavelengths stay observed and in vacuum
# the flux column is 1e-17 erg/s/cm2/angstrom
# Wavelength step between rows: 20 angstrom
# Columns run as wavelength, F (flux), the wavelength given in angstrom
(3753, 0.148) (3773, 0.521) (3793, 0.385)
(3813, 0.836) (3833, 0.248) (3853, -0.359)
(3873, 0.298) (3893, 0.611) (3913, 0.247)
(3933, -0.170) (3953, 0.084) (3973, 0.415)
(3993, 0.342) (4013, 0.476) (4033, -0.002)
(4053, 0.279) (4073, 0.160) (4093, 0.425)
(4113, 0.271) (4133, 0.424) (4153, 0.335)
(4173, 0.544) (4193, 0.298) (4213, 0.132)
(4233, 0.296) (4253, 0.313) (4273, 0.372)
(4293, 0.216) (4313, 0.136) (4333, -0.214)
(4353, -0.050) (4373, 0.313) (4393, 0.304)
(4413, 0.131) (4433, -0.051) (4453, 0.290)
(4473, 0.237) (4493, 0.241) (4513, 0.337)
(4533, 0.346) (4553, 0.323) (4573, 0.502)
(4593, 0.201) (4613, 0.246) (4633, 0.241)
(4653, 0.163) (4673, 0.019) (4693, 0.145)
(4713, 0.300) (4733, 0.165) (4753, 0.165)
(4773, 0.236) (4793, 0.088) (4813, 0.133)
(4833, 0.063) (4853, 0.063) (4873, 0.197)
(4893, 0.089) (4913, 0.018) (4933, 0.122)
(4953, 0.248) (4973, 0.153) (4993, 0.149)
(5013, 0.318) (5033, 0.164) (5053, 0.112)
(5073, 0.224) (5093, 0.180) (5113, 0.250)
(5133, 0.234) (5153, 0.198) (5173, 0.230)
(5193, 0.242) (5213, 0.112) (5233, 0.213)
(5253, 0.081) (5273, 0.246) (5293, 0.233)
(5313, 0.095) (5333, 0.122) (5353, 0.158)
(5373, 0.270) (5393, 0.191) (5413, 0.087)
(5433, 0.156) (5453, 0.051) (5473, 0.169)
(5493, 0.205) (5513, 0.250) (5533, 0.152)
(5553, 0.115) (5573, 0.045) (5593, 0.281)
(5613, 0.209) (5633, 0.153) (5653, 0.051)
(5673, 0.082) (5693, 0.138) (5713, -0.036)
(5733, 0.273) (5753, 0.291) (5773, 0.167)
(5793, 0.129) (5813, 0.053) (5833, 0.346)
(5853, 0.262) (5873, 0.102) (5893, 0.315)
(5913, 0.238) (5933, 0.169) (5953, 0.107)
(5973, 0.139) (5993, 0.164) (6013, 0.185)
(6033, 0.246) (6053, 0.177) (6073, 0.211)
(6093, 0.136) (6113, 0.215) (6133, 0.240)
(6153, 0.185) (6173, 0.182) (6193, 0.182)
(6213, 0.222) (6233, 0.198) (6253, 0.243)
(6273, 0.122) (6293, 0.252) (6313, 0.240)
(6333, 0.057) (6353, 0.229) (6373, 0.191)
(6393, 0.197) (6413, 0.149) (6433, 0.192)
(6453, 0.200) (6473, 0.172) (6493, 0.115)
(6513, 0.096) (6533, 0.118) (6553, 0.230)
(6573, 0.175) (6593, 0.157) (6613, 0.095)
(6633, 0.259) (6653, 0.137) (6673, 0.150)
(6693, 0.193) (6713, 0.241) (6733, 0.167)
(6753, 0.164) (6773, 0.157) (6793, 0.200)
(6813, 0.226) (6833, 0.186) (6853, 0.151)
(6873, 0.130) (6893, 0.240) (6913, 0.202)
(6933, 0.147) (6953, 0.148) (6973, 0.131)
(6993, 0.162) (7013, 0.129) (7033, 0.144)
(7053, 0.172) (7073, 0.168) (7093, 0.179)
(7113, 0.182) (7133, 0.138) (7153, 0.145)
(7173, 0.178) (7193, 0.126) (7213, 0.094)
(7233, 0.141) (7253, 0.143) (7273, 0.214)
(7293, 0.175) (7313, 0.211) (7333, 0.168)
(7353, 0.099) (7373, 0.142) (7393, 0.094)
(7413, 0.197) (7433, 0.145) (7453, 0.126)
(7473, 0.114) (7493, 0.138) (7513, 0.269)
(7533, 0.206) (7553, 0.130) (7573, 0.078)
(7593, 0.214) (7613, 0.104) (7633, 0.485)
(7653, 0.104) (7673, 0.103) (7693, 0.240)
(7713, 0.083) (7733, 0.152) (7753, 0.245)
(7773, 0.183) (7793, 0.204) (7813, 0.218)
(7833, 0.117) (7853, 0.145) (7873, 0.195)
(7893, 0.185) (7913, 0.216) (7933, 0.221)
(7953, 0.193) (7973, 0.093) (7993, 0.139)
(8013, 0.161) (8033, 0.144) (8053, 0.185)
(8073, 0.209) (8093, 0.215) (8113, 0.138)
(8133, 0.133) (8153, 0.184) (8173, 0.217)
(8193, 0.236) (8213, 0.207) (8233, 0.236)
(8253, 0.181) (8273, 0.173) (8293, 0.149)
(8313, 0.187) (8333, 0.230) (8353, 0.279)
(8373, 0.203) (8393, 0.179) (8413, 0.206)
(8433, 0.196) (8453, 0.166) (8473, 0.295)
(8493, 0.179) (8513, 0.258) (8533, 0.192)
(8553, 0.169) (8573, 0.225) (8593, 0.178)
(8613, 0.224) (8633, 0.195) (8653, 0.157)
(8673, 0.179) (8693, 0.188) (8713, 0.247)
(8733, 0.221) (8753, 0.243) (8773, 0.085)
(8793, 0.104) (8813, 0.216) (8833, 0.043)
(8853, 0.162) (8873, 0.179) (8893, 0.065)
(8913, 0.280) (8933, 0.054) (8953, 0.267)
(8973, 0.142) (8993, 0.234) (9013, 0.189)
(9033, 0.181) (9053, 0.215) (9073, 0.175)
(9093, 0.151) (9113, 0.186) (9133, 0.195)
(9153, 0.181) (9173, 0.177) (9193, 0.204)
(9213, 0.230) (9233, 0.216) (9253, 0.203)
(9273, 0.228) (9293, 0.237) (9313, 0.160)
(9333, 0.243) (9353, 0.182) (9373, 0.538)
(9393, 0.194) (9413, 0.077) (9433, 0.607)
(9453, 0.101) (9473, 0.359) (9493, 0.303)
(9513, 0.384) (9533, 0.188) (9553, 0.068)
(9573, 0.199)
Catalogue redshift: 1.045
